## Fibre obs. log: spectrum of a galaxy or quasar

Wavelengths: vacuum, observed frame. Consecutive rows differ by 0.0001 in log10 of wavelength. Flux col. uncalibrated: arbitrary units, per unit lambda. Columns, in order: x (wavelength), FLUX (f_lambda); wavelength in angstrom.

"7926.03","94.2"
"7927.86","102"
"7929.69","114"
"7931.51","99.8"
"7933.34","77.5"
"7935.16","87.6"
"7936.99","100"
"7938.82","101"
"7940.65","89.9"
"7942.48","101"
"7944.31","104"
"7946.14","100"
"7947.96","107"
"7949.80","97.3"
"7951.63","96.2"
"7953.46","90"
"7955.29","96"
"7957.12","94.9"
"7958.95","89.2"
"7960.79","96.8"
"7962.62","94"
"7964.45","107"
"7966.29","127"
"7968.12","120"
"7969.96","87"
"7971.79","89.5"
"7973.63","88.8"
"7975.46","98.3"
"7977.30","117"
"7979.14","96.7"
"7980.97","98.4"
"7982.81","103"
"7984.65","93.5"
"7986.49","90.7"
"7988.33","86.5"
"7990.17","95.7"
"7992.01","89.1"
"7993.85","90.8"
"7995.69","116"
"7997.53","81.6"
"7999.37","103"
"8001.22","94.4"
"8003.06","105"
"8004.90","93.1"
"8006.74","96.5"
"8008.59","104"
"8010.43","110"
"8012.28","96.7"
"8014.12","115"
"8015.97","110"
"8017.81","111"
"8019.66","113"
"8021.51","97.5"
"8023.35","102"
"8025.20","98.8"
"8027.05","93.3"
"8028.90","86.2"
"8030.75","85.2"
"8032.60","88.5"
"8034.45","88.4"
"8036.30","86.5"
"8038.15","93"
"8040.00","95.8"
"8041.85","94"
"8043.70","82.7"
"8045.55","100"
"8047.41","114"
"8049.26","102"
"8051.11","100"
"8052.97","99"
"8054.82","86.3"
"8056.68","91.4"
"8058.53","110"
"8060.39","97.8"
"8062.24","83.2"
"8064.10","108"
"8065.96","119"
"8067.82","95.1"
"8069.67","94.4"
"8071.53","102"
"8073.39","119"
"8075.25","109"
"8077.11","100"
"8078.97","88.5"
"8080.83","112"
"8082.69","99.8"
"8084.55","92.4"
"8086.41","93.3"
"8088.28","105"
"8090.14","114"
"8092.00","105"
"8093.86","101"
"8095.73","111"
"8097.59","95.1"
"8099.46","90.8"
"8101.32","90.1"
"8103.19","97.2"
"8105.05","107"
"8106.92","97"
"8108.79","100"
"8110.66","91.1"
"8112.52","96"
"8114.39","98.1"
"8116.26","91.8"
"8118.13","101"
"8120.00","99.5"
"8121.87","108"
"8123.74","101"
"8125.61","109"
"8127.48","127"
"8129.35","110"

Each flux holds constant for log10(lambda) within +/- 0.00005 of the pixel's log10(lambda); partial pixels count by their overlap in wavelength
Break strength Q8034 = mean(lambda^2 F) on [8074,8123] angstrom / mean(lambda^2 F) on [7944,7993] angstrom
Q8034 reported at 1.1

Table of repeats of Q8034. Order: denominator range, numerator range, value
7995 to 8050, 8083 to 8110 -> 1.03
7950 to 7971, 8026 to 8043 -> 0.92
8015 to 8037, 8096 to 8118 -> 1.02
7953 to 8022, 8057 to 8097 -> 1.05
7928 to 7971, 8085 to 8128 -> 1.06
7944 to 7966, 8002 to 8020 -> 1.08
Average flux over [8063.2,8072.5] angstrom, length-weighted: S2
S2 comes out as 104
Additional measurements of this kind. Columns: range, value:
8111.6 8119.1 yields 96.7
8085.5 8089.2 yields 99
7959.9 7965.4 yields 99.4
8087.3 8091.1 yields 109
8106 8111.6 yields 96.1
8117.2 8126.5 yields 104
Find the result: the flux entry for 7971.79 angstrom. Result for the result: 89.5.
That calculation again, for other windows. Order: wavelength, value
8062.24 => 83.2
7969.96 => 87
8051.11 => 100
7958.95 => 89.2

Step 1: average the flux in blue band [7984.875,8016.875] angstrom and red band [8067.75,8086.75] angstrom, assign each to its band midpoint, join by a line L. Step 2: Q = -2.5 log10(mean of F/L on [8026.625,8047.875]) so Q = 0.09 mag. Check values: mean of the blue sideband 98.6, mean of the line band 91.8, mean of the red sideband 101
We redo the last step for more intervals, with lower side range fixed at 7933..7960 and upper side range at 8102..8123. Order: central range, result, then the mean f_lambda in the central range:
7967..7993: -0.01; 97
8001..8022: -0.08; 104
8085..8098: -0.05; 103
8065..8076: -0.09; 106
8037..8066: 0.00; 97.8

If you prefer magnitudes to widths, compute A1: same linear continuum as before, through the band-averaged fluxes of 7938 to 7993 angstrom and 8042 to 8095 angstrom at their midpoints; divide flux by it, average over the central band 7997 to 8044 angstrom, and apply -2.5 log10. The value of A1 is 0.02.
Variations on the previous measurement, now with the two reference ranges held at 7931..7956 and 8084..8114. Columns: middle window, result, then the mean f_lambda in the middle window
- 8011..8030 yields -0.050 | 102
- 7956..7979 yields -0.044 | 101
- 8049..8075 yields -0.024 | 101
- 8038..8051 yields 0.003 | 97.8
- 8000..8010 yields -0.021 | 99.3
